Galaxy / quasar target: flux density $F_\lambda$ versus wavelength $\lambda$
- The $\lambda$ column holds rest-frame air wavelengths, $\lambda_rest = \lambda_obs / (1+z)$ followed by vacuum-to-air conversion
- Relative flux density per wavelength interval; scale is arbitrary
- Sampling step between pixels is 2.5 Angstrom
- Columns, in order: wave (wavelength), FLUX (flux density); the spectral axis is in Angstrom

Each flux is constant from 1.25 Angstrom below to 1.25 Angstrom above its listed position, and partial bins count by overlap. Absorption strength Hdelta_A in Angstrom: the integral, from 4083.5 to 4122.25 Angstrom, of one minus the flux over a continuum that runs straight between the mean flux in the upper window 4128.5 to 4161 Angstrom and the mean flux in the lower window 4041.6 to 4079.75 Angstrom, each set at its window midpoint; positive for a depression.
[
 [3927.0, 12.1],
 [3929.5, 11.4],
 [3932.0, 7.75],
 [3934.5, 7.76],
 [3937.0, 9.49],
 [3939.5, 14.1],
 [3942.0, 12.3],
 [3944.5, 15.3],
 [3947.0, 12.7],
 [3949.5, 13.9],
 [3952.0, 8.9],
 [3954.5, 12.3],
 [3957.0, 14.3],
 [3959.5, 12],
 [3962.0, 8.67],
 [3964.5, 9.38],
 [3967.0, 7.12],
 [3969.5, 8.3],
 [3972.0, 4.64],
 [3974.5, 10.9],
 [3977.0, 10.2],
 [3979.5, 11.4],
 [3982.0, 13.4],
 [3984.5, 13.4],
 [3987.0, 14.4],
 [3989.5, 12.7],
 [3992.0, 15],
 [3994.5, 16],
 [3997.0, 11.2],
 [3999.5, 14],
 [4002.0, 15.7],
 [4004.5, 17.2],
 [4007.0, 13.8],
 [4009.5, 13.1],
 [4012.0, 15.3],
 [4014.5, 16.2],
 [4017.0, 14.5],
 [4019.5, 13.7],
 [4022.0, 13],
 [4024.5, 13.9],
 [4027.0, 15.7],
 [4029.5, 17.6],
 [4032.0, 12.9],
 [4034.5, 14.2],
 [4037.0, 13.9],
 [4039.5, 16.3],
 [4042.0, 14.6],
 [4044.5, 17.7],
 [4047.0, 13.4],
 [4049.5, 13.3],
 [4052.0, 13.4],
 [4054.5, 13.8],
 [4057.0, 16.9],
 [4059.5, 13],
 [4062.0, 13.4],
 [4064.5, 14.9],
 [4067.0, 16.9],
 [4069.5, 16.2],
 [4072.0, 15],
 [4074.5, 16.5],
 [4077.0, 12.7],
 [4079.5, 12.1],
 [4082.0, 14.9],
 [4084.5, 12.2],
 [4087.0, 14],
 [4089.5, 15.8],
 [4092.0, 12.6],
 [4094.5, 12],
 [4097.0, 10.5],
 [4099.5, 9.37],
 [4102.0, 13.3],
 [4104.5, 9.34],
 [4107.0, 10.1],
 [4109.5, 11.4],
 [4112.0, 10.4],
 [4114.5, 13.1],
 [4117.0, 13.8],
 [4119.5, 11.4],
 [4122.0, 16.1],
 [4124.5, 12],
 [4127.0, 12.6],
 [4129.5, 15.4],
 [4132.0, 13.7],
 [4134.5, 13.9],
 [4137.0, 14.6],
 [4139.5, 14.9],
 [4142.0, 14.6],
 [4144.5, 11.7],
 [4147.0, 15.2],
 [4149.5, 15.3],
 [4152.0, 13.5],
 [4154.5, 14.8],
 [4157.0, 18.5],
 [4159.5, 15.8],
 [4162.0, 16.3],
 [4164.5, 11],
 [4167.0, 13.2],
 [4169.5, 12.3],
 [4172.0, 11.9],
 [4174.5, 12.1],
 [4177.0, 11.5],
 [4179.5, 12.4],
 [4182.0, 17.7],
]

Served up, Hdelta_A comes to 6.87 Angstrom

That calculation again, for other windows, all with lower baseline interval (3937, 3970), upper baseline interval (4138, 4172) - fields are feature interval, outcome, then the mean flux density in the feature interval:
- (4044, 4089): -4.7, 14.4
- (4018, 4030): -2.0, 14.6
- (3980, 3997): -2.6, 13.8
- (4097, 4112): 3.2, 10.7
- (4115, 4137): 0.4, 13.7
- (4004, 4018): -3.0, 14.9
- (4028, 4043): -2.7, 14.9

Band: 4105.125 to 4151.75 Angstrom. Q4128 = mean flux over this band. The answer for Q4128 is 13.3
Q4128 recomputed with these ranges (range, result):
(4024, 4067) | 14.7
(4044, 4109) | 13.5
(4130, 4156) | 14.3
